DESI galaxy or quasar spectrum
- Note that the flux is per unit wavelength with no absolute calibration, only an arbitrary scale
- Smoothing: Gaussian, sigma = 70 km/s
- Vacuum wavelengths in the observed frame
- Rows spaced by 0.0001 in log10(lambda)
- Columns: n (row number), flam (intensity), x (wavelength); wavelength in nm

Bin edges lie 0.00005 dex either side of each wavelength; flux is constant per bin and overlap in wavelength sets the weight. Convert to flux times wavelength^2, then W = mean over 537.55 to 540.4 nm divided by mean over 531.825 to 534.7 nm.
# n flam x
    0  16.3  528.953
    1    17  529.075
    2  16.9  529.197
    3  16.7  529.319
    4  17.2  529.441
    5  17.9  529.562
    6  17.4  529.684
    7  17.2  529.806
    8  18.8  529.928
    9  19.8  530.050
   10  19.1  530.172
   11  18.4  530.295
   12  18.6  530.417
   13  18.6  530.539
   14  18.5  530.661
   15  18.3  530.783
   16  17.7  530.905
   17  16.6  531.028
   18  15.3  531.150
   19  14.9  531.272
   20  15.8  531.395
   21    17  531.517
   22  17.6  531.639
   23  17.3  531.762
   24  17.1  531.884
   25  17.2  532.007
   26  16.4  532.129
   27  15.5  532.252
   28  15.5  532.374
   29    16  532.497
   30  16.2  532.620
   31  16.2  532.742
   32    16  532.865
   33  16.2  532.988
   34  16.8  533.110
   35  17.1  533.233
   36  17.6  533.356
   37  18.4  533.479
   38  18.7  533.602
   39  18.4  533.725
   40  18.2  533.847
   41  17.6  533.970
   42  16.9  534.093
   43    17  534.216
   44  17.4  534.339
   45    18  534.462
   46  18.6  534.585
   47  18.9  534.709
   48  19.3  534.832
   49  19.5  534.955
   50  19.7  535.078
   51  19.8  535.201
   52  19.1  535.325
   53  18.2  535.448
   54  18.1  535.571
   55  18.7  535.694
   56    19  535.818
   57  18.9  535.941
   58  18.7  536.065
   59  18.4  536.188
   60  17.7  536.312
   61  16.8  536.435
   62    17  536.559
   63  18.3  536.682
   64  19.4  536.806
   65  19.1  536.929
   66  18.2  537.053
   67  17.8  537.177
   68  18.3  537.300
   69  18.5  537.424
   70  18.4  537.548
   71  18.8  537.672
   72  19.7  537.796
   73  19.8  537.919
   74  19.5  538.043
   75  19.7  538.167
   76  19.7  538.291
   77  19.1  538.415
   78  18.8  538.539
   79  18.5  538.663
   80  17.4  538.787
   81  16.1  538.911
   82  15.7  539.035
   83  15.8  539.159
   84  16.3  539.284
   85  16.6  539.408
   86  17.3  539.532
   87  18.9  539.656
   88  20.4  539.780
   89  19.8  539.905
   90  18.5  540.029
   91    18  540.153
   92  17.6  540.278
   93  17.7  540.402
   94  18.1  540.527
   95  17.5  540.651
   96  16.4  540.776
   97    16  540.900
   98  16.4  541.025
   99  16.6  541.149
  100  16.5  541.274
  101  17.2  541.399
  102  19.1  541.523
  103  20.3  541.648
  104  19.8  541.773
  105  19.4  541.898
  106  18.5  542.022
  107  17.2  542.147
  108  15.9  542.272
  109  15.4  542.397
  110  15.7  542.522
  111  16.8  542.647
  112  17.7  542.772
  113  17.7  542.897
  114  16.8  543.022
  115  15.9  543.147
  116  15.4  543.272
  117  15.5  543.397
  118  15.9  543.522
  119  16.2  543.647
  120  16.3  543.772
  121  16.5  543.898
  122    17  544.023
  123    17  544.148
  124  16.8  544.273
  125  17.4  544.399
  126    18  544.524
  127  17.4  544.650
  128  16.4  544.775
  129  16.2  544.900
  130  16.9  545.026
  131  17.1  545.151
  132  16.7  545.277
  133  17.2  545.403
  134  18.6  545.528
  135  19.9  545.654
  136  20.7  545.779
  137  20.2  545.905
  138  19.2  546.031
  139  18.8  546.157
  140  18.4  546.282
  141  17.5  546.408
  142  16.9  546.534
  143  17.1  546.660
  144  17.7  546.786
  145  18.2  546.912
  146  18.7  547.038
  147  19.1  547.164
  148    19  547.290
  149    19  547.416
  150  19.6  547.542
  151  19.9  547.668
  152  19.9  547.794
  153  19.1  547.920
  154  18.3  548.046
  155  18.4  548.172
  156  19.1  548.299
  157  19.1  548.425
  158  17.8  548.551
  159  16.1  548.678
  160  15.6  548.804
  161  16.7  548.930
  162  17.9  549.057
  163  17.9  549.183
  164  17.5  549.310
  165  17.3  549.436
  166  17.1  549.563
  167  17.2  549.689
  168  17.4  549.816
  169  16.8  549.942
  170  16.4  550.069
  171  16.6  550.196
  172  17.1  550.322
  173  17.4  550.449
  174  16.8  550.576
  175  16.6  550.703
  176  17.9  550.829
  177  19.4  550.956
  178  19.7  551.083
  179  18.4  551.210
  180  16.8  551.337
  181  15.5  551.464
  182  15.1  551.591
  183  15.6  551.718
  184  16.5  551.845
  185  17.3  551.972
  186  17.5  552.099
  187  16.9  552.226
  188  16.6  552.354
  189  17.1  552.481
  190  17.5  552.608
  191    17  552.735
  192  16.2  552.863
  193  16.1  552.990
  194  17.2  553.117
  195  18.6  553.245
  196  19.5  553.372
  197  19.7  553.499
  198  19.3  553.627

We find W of 1.1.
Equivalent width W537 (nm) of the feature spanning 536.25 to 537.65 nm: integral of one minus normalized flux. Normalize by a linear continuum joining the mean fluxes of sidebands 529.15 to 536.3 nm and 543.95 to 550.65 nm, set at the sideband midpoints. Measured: -0.034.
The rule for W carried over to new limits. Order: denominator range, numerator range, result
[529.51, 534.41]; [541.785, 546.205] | 1.05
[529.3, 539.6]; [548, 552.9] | 1.03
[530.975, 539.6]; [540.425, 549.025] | 1.03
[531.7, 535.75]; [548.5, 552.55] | 1.03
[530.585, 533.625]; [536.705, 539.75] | 1.11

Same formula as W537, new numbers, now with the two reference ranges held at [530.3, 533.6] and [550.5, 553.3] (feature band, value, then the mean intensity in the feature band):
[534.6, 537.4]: -0.27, 18.6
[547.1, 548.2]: -0.14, 19.2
